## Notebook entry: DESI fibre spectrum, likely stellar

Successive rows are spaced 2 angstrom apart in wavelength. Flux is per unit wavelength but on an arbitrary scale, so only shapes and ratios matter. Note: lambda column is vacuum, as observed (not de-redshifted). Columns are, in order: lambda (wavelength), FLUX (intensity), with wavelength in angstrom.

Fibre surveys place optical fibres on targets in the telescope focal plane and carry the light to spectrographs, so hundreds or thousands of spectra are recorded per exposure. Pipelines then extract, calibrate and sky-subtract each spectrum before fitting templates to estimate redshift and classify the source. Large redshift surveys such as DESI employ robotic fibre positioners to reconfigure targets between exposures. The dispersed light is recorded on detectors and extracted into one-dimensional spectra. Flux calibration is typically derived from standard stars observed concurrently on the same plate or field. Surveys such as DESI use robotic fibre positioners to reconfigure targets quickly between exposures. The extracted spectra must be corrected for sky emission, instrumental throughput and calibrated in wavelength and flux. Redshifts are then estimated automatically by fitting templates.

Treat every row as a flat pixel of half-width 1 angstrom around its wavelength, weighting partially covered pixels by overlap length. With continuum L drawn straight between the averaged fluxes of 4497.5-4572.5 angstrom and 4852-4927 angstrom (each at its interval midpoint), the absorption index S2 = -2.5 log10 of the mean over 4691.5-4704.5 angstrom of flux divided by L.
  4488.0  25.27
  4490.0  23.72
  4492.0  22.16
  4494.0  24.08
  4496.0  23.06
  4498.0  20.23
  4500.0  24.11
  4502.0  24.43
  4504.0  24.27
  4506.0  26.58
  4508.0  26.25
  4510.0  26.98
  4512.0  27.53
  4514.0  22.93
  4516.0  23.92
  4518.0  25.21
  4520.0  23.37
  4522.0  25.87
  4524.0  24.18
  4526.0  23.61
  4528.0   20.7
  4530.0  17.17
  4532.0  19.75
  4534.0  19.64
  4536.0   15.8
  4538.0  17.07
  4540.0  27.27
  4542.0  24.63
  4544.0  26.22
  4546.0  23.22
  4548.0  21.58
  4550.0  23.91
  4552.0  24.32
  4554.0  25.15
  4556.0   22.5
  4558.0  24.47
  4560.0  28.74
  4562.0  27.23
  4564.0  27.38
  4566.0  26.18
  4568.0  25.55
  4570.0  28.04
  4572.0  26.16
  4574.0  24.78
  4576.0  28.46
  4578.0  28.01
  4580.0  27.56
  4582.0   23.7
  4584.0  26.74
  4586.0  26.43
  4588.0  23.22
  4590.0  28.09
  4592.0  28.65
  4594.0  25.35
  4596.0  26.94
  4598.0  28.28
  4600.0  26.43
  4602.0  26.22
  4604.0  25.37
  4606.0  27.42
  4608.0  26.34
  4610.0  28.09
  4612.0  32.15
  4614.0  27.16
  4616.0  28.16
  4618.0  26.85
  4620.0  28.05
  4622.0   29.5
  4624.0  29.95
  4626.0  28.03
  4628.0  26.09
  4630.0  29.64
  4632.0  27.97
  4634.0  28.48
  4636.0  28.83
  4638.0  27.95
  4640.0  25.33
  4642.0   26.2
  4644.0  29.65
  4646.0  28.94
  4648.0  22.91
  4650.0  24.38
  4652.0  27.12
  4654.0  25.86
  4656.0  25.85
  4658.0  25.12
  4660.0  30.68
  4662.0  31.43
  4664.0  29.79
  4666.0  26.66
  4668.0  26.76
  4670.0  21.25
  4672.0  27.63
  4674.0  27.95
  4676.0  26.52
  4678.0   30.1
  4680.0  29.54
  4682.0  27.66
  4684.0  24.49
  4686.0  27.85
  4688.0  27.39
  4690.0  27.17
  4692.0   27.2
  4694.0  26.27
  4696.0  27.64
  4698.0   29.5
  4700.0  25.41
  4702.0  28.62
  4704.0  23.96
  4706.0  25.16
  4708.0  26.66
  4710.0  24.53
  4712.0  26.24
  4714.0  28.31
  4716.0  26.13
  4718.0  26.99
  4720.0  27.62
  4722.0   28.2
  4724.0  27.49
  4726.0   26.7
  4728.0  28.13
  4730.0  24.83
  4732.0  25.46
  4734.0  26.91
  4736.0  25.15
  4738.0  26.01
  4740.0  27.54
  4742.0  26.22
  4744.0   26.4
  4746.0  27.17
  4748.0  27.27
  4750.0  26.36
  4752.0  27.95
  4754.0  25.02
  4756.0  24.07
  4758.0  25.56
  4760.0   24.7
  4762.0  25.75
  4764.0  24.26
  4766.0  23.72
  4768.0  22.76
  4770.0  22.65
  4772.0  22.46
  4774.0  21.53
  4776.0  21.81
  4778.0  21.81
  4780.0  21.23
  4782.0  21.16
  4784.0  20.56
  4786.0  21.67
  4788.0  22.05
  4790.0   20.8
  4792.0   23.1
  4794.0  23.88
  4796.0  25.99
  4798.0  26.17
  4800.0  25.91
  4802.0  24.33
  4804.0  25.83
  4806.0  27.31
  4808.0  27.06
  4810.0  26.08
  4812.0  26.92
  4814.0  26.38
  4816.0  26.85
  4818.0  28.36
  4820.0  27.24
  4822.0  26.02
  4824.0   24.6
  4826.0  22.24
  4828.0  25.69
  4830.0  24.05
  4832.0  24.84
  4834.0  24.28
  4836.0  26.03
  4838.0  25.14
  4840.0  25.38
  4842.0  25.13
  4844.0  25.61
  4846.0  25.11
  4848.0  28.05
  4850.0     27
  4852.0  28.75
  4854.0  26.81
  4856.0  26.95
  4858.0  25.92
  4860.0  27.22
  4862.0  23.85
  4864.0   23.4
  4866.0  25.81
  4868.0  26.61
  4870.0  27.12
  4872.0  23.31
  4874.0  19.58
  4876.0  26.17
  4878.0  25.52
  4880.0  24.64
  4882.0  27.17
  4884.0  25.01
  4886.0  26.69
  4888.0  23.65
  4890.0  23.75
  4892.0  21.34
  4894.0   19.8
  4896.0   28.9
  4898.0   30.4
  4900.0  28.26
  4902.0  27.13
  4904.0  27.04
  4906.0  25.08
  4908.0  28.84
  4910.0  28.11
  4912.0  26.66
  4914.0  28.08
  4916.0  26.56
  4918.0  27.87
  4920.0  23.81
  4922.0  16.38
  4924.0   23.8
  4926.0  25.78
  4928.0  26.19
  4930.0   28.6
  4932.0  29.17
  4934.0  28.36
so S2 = -0.10 mag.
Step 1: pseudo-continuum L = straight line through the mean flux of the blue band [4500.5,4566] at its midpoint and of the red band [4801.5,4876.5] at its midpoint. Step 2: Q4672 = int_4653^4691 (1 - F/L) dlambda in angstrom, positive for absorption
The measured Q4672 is -4.1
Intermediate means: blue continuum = 23.8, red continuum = 25.7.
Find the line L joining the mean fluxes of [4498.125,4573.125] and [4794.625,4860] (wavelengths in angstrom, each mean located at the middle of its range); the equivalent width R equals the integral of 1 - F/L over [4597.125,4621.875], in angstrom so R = -3.1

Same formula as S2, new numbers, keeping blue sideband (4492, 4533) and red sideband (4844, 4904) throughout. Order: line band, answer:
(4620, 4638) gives -0.17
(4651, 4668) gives -0.14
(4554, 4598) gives -0.10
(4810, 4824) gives -0.06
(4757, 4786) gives 0.10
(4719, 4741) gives -0.08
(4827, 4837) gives 0.02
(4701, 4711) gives -0.04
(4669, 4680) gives -0.10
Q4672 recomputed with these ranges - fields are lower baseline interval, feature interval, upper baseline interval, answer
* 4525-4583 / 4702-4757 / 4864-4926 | -3.7 angstrom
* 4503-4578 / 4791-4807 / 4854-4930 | -0.1 angstrom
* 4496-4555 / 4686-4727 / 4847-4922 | -3.8 angstrom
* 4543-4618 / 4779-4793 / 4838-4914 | 2.4 angstrom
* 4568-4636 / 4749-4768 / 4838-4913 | 1.0 angstrom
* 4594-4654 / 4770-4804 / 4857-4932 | 4.5 angstrom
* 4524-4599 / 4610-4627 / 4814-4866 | -2.6 angstrom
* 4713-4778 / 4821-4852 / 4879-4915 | 0.6 angstrom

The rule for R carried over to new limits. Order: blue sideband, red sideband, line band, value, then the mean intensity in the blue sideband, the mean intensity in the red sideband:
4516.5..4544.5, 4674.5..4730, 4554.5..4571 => -2.26 angstrom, 22.1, 27.1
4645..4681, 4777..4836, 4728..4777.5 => 0.90 angstrom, 27.1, 24.6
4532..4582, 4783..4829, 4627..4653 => -2.57 angstrom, 24.6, 25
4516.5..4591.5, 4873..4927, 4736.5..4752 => -1.11 angstrom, 24.4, 25.4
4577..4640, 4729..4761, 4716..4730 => -0.51 angstrom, 27.4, 26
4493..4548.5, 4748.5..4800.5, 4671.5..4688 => -2.99 angstrom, 23.2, 23.6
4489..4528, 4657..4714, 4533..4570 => 1.36 angstrom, 24.2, 27.1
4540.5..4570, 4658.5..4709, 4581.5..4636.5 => -2.86 angstrom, 25.2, 27.3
